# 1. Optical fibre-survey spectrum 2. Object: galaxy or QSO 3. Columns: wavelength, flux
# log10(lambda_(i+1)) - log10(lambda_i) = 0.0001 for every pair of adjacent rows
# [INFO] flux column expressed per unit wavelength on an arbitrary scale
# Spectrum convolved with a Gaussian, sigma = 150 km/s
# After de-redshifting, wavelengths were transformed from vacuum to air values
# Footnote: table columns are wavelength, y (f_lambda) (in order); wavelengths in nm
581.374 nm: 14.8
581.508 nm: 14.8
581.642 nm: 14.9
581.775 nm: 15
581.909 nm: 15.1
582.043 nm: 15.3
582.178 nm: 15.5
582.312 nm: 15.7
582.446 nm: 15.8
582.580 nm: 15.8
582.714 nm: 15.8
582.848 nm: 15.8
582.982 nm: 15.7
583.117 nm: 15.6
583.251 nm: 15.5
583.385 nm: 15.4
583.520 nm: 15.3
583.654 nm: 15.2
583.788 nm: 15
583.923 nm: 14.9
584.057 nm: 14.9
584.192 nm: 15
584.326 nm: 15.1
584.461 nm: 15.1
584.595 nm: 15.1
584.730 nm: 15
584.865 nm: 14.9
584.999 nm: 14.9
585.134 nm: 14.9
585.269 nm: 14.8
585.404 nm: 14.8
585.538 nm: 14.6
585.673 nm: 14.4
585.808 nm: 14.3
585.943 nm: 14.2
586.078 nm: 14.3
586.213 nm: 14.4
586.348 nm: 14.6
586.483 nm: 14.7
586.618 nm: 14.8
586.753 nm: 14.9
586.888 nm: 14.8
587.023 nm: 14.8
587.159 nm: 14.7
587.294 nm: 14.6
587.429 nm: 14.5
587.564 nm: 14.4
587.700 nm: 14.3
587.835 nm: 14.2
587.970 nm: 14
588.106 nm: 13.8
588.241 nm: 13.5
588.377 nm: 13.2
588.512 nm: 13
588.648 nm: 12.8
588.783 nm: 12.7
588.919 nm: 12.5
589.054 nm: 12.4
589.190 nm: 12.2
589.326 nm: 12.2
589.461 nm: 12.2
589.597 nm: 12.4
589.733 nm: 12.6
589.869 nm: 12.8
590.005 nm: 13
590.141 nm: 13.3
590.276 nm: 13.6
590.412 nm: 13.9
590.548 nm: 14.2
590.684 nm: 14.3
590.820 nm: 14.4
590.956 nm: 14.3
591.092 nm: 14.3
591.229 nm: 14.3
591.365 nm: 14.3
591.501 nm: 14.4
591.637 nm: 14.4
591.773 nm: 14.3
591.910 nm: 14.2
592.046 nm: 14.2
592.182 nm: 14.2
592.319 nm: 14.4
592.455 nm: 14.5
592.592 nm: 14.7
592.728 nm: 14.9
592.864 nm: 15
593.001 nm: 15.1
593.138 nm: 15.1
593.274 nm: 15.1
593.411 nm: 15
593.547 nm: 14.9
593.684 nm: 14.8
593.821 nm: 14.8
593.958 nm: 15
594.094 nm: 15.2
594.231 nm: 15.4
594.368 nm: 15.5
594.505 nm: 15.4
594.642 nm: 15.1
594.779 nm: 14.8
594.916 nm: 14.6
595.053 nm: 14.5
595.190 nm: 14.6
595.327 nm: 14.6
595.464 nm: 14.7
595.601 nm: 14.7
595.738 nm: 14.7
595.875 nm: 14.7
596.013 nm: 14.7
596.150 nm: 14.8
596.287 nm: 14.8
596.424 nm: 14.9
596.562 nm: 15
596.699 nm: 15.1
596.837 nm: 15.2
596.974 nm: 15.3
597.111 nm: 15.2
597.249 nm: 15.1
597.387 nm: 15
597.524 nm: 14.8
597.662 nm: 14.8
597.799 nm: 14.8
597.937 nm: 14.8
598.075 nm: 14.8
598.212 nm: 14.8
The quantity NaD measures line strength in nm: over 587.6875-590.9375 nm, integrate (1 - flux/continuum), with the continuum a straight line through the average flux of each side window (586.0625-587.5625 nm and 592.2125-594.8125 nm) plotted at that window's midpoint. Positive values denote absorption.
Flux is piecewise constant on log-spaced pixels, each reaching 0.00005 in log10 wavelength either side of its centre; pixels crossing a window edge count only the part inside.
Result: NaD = 0.34 nm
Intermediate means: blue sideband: 14.6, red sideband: 15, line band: 13.2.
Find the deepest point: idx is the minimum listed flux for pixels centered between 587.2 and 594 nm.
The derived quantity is 12.2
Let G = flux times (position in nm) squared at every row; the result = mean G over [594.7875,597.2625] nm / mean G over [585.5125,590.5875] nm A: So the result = 1.11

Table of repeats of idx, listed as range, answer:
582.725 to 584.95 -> 14.9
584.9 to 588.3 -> 13.5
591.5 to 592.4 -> 14.2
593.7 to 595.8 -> 14.5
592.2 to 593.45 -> 14.4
